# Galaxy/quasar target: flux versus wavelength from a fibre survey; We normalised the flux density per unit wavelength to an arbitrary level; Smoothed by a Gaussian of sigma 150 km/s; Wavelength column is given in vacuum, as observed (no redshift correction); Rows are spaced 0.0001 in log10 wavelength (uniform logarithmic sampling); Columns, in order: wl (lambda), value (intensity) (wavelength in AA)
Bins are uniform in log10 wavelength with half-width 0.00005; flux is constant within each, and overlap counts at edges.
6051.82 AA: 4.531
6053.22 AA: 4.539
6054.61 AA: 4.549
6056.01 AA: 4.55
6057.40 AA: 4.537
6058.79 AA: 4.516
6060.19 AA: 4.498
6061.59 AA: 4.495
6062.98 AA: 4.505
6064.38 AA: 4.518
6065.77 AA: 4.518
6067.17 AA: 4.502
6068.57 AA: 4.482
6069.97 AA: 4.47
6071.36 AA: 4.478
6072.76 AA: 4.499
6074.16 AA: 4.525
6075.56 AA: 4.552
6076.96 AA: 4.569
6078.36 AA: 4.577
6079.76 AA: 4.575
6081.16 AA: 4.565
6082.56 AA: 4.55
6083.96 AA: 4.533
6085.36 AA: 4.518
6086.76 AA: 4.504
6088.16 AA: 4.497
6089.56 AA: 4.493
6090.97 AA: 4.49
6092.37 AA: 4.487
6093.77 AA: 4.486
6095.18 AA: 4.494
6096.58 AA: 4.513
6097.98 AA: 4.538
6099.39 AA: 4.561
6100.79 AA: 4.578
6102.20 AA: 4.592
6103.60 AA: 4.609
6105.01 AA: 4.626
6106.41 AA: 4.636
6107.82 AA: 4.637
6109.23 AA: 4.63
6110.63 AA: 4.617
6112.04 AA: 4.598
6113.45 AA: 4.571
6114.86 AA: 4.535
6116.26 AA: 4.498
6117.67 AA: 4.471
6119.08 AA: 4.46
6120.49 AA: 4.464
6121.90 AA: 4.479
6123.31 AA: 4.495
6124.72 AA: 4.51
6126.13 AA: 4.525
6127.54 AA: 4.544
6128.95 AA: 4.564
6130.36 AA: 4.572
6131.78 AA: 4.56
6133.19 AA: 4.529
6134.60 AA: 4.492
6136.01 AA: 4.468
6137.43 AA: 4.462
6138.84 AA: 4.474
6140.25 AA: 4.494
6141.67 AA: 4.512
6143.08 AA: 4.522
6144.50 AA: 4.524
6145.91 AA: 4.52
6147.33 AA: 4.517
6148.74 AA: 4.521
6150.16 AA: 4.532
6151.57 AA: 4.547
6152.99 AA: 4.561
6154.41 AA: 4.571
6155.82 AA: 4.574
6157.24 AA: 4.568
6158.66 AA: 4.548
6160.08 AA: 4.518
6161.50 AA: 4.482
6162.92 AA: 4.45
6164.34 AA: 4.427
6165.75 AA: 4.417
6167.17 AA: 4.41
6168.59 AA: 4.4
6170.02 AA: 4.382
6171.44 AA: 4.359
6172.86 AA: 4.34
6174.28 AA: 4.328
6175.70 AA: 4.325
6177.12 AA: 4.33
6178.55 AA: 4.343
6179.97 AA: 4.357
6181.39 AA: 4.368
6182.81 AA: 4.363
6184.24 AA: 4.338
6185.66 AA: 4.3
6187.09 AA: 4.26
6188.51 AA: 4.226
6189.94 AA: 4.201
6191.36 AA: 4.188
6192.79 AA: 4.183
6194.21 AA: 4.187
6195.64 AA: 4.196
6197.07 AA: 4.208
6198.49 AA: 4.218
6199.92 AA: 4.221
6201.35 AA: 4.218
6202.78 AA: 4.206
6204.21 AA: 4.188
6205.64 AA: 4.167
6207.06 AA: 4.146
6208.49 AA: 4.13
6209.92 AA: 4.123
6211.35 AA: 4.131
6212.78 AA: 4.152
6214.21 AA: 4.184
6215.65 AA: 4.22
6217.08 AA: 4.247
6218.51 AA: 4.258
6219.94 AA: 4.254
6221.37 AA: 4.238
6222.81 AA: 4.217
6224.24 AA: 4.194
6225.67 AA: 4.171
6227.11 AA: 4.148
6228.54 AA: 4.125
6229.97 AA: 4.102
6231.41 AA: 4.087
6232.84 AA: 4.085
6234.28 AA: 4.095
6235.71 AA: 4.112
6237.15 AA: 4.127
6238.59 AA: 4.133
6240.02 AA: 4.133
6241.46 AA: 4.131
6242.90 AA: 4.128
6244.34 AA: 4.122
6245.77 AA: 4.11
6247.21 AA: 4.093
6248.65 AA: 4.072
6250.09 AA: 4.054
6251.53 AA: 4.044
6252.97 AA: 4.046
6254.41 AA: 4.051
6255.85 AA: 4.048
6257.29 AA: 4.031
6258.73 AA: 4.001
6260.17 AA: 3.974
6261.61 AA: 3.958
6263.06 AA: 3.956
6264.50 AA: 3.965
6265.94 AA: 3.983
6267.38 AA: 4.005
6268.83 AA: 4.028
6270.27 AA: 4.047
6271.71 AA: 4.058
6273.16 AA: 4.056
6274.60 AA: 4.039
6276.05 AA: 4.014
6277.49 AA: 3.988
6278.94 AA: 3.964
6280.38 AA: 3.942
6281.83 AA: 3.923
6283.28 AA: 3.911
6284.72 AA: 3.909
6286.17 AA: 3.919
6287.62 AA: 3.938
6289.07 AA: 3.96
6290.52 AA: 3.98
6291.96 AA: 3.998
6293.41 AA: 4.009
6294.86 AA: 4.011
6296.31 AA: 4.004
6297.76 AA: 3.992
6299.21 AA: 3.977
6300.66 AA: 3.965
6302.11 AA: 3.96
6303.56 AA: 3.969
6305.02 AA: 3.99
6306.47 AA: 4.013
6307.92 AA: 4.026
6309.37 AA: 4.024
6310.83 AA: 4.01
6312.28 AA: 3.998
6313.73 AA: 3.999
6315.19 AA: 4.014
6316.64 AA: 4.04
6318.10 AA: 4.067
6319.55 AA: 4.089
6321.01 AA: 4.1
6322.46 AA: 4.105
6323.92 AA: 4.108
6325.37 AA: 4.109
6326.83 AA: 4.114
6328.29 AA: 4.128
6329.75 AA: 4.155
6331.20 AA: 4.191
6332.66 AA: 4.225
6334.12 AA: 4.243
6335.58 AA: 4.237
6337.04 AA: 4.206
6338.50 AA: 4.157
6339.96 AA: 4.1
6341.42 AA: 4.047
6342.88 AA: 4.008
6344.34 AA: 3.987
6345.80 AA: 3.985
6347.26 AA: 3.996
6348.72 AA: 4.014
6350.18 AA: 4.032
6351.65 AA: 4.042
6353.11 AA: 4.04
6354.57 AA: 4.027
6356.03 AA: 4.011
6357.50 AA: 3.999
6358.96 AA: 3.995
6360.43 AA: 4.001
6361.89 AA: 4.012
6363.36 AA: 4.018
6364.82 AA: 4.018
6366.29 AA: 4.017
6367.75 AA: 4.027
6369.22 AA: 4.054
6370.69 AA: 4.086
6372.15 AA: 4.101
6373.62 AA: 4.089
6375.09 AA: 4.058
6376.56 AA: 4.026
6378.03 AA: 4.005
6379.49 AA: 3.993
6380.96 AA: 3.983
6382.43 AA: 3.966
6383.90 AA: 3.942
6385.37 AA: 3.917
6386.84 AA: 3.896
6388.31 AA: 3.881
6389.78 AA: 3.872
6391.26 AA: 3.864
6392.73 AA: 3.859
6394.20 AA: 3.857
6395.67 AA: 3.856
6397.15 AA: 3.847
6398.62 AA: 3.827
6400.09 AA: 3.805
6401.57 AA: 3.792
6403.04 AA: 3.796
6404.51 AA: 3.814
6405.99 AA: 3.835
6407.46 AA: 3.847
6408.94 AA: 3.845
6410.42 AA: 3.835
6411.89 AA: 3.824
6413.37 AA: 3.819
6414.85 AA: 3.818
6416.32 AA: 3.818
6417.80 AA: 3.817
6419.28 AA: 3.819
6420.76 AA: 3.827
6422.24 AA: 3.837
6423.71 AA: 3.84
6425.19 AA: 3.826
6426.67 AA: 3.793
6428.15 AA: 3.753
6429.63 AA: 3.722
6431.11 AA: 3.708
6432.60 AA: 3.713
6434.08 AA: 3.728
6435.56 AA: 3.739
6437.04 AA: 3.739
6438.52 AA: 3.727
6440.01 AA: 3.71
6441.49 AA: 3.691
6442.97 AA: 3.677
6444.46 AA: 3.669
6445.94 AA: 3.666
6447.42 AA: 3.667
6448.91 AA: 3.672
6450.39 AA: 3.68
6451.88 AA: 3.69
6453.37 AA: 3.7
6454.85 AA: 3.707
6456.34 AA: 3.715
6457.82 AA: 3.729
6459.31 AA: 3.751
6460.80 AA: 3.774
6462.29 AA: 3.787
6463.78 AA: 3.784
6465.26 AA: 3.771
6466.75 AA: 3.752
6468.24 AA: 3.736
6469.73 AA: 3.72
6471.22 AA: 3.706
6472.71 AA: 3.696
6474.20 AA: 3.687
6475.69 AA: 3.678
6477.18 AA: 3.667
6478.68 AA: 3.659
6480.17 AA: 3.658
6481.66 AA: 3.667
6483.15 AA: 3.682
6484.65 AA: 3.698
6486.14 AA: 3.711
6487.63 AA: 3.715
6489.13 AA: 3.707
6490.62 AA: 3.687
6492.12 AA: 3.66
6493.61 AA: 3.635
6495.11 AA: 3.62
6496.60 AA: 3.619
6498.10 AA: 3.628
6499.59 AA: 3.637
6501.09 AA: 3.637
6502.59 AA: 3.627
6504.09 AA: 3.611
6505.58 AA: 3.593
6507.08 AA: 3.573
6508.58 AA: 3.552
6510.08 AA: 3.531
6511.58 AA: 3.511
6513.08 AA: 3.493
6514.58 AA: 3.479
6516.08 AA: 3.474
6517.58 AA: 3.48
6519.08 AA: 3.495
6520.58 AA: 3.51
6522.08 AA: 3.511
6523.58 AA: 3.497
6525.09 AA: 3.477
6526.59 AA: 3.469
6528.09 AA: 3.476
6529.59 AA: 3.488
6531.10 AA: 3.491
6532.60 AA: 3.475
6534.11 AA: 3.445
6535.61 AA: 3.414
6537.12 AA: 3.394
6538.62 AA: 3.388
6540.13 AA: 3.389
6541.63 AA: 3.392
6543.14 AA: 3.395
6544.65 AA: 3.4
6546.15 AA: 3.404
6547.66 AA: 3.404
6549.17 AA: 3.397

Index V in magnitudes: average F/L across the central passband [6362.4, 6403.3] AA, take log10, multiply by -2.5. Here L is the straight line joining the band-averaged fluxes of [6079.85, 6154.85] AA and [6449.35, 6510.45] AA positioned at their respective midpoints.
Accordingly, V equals -0.01 mag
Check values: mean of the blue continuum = 4.53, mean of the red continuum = 3.68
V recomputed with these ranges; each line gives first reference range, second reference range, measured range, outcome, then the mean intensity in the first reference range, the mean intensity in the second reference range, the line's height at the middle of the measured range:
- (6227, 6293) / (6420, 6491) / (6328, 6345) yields -0.06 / 4.03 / 3.72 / 3.91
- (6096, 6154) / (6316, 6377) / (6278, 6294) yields 0.07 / 4.54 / 4.07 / 4.2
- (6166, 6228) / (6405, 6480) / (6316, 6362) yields -0.03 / 4.25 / 3.75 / 3.96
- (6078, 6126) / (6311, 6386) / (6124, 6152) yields -0.01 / 4.54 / 4.06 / 4.47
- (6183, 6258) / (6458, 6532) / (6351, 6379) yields -0.04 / 4.16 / 3.62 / 3.88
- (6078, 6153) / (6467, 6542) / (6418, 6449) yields 0.00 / 4.53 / 3.58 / 3.75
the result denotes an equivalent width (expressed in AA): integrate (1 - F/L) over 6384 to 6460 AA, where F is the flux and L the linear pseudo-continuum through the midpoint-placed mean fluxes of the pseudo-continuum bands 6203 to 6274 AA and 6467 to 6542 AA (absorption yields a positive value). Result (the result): -0.8 AA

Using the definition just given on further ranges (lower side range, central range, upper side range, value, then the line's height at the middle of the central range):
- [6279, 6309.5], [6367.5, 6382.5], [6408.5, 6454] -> -0.76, 3.84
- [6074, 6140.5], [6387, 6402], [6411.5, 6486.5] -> 0.05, 3.86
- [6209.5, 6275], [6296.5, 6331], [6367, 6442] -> -0.43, 3.99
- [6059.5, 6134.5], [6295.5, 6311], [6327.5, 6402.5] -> 0.51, 4.13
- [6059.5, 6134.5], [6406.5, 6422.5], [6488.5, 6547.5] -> -0.25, 3.77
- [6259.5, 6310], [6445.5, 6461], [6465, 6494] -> 0.12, 3.73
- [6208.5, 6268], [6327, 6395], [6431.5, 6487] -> -2.54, 3.88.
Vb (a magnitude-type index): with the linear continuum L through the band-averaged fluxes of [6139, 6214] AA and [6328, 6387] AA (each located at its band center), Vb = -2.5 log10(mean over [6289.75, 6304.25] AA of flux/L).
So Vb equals 0.04 mag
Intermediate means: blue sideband 4.35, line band 3.99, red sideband 4.05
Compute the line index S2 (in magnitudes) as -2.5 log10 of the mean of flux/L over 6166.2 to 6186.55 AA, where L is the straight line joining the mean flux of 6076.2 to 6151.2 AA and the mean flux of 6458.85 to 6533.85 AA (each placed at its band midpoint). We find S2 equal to 0.01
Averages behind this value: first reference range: 4.53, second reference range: 3.62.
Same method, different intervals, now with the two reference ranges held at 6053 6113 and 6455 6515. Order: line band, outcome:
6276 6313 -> 0.03 mag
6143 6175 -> -0.03 mag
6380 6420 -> 0.00 mag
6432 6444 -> 0.02 mag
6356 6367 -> -0.02 mag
